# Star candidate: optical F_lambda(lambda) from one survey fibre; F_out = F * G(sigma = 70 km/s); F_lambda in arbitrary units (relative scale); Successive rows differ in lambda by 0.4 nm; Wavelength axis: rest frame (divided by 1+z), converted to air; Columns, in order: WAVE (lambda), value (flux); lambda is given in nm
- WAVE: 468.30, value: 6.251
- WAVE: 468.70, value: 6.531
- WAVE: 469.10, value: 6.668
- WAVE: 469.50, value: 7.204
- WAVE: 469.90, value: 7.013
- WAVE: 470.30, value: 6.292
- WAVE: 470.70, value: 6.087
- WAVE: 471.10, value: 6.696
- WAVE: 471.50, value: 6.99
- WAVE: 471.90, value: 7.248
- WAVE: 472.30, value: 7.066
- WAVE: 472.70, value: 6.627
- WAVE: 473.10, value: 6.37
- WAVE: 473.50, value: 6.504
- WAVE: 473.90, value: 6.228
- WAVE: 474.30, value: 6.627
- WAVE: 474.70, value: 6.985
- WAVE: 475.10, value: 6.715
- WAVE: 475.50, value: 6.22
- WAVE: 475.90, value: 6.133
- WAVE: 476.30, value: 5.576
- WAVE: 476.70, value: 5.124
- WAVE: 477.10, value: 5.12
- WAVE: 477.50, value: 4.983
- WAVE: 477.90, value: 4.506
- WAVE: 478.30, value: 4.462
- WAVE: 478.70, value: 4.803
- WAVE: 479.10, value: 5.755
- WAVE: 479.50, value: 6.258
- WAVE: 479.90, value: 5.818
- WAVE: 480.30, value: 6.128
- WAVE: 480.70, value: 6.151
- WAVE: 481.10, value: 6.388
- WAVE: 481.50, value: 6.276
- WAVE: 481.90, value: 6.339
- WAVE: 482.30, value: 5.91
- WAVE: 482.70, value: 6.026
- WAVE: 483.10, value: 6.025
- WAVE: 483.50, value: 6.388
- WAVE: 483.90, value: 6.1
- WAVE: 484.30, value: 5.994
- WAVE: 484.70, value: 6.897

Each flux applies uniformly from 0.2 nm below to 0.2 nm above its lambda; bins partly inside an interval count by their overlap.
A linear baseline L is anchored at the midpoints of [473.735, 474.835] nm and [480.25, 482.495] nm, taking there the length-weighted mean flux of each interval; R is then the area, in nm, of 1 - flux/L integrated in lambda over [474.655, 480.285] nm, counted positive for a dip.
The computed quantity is 0.74 nm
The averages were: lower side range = 6.6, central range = 5.58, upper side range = 6.2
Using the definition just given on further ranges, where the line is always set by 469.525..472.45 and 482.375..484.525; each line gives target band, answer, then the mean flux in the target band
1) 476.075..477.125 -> 0.188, 5.32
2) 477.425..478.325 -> 0.249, 4.64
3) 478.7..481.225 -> 0.129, 5.97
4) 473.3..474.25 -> 0.033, 6.41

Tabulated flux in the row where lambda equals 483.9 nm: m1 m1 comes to 6.1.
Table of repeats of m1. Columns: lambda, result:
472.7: 6.627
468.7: 6.531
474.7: 6.985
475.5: 6.22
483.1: 6.025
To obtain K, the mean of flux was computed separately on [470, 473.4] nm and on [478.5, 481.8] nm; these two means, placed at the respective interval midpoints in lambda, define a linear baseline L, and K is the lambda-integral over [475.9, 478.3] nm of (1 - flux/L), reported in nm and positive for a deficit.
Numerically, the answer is 0.43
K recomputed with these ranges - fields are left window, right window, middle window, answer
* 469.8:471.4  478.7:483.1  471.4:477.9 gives 0.127 nm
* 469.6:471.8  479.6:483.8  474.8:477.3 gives 0.217 nm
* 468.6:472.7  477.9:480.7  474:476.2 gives -0.126 nm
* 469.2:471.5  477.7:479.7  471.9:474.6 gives -0.210 nm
